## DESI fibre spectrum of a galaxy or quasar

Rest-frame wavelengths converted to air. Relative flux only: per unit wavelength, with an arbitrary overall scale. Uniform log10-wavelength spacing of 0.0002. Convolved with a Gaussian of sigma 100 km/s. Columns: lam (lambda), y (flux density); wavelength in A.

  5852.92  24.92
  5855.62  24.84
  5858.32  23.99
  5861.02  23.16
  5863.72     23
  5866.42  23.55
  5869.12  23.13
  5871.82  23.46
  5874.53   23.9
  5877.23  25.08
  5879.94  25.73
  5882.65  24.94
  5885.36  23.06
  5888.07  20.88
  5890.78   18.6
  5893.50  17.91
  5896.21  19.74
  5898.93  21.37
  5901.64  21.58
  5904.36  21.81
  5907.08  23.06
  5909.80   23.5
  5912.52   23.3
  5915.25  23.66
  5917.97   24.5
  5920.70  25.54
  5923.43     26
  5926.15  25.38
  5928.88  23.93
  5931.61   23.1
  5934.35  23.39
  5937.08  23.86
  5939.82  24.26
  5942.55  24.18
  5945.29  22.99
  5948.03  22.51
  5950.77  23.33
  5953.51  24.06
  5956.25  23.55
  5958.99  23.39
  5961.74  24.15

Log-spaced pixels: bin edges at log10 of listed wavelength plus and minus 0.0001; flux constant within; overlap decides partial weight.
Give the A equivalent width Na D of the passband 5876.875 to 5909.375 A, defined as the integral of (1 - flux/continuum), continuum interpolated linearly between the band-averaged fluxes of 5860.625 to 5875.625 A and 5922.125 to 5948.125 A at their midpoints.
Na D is 2.3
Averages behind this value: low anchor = 23.4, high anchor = 24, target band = 21.9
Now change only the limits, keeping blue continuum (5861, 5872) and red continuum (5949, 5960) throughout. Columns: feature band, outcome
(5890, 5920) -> 1.9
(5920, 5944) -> -0.9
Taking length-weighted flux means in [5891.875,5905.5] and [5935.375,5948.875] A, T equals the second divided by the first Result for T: 1.16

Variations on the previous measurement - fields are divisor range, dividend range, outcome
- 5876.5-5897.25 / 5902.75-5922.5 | 1.08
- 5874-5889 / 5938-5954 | 0.98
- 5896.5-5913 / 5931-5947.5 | 1.06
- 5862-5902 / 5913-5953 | 1.07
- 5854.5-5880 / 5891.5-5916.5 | 0.91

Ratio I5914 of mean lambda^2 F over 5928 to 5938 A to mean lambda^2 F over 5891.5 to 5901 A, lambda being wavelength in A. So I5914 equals 1.21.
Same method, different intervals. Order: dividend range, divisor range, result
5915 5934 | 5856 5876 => 1.07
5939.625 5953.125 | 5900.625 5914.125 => 1.05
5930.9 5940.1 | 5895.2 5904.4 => 1.13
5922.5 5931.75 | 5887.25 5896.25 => 1.31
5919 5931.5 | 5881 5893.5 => 1.18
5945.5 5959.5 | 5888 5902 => 1.20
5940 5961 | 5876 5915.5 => 1.08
